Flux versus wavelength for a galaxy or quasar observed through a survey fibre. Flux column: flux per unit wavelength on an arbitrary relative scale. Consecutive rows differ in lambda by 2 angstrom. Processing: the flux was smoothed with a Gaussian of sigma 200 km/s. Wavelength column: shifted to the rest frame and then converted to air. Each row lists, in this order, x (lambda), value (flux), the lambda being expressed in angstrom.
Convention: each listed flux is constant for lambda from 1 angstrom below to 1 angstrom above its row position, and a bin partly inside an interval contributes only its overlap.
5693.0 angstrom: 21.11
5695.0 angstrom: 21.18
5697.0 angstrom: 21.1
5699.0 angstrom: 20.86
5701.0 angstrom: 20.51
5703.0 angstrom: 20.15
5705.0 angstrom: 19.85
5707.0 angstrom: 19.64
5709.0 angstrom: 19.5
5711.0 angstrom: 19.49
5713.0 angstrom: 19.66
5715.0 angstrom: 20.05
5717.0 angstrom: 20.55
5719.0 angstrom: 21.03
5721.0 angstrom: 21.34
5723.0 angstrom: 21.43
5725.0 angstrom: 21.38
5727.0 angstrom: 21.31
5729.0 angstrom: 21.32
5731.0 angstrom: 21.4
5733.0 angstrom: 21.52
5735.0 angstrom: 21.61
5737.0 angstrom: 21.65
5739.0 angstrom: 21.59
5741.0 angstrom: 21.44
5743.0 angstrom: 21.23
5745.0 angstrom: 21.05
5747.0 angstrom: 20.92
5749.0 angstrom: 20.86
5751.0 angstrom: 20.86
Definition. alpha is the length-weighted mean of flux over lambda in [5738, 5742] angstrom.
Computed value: 21.5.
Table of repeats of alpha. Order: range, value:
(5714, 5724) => 20.9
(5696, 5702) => 20.8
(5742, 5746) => 21.1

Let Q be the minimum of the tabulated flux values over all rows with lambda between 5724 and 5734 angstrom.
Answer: 21.31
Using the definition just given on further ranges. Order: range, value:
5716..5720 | 20.55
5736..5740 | 21.59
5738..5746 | 21.05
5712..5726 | 19.66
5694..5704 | 20.15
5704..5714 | 19.49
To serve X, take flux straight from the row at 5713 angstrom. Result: 19.66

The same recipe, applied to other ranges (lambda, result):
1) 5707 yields 19.64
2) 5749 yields 20.86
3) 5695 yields 21.18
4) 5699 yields 20.86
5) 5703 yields 20.15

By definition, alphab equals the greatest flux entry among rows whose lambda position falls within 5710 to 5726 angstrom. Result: 21.43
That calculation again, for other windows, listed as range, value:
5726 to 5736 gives 21.61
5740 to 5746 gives 21.44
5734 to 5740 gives 21.65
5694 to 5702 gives 21.18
